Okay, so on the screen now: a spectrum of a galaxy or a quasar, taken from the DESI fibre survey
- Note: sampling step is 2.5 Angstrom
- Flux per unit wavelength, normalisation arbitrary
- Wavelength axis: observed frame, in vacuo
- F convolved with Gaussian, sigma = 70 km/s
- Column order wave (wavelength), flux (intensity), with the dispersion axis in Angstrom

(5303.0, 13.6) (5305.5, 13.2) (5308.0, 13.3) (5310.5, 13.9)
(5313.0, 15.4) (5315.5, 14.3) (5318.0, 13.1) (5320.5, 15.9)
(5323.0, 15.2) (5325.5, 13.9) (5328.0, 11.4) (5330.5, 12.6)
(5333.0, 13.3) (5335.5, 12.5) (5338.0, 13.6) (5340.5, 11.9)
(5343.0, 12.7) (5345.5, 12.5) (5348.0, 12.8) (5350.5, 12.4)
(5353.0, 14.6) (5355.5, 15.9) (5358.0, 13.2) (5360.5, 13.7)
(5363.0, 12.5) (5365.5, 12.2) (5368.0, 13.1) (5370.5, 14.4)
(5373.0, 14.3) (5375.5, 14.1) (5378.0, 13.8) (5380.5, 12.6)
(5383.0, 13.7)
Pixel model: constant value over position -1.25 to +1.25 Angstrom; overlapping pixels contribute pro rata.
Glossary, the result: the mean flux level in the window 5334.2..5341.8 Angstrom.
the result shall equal 12.7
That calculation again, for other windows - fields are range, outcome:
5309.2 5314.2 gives 14.6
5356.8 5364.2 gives 13.1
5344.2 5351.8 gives 12.6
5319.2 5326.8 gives 15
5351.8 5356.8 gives 15.2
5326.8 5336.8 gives 12.5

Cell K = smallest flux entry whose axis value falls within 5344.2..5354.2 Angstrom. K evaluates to 12.4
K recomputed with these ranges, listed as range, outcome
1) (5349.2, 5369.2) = 12.2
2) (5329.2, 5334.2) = 12.6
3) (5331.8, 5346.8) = 11.9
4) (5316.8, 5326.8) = 13.1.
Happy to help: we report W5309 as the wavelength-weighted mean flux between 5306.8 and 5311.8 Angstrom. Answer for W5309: 13.6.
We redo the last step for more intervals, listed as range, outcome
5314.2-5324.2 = 14.6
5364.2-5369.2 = 12.6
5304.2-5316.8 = 14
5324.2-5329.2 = 12.7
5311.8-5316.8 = 14.8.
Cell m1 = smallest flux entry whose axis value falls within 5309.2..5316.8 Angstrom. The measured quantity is 13.9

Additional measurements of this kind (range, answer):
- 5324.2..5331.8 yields 11.4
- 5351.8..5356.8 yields 14.6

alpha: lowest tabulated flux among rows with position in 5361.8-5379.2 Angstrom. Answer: 12.2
